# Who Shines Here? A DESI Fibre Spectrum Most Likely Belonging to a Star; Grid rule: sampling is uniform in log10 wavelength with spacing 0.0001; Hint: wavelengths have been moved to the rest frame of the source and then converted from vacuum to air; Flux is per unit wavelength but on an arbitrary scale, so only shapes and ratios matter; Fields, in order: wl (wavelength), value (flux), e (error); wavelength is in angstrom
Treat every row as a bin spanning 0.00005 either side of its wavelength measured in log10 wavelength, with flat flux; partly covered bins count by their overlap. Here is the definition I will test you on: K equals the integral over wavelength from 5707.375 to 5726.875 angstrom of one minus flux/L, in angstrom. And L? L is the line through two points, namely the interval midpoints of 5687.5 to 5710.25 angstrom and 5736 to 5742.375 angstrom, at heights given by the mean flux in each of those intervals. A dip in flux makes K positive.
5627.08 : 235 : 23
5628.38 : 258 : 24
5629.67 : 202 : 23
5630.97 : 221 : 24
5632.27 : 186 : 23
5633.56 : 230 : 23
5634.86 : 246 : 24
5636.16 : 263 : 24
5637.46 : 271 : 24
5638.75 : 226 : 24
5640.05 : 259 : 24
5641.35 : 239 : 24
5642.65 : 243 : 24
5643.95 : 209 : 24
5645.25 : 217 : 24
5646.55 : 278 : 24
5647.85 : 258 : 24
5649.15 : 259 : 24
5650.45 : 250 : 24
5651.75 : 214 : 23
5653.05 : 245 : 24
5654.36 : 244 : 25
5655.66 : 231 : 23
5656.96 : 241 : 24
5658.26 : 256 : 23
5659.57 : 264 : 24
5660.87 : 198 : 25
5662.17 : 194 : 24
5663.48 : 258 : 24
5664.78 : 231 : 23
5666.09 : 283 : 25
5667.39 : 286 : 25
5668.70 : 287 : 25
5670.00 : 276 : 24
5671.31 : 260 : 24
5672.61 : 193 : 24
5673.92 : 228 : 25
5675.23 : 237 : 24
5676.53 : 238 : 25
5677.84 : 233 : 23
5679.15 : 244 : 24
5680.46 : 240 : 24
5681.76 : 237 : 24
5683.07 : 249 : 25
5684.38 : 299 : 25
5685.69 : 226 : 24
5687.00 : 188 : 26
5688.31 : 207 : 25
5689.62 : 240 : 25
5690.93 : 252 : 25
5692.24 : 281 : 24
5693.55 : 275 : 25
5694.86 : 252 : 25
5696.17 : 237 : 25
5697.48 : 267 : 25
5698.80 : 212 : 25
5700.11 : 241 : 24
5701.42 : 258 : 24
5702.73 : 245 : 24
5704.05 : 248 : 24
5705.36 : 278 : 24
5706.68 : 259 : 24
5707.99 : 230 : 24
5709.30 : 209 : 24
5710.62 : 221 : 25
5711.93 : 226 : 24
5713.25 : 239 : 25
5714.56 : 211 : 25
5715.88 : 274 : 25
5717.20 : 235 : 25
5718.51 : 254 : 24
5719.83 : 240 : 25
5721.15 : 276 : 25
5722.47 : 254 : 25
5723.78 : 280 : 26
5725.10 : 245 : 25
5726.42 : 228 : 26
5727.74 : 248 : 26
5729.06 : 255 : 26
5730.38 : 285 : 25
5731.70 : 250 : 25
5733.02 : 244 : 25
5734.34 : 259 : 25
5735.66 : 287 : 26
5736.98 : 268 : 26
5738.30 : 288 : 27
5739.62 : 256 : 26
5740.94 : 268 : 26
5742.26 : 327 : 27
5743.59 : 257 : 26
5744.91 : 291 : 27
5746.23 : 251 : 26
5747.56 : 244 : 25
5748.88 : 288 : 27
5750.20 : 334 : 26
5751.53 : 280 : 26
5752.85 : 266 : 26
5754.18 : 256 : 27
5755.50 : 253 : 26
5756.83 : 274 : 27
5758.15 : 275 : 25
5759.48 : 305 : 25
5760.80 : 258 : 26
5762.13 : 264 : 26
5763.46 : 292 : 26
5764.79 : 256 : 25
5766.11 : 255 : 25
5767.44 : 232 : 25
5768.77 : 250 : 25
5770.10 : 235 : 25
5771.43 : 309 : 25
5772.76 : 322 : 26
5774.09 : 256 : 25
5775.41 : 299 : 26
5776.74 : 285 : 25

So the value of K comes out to 1.4 angstrom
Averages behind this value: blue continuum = 246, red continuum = 278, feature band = 242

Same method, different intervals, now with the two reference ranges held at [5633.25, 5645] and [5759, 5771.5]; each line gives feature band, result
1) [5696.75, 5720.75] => 1.1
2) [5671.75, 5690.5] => 1.2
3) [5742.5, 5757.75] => -0.8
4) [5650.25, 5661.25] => 0.3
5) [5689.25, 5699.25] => -0.1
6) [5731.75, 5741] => -0.3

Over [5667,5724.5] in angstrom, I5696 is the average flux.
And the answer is 246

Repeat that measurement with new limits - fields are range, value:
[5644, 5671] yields 248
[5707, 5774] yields 262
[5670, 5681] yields 236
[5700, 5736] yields 249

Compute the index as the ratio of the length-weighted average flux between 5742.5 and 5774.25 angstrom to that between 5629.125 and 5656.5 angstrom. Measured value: 1.14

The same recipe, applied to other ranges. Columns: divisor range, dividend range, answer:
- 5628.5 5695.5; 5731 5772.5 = 1.12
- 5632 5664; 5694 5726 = 1.02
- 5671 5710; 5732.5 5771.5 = 1.12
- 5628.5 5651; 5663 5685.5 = 1.05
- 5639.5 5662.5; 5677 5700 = 1.02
